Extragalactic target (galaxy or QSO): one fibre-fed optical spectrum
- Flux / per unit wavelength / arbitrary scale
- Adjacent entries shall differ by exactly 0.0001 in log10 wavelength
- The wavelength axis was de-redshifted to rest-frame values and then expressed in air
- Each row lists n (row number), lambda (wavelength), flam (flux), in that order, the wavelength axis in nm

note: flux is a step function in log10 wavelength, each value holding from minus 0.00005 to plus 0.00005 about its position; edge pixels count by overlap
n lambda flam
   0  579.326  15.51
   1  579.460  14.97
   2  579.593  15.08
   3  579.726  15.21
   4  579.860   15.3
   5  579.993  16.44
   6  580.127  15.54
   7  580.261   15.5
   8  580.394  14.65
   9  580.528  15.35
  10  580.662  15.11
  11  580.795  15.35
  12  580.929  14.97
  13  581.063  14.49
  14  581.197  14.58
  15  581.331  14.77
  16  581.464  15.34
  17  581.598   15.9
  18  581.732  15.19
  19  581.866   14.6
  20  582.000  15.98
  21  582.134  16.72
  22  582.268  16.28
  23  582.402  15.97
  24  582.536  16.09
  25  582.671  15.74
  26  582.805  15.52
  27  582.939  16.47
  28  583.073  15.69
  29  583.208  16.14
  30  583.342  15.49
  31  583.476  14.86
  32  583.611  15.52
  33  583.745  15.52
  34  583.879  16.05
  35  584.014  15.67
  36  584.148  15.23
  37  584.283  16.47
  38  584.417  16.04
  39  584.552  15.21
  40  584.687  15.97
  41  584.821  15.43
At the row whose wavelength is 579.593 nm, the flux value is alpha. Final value 15.08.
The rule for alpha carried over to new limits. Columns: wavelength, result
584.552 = 15.21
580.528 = 15.35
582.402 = 15.97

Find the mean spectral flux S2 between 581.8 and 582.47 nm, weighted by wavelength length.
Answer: 15.9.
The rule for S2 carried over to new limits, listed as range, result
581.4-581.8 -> 15.5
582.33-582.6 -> 16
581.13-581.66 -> 15.2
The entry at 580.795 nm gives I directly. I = 15.35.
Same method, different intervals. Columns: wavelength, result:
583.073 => 15.69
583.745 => 15.52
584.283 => 16.47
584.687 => 15.97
